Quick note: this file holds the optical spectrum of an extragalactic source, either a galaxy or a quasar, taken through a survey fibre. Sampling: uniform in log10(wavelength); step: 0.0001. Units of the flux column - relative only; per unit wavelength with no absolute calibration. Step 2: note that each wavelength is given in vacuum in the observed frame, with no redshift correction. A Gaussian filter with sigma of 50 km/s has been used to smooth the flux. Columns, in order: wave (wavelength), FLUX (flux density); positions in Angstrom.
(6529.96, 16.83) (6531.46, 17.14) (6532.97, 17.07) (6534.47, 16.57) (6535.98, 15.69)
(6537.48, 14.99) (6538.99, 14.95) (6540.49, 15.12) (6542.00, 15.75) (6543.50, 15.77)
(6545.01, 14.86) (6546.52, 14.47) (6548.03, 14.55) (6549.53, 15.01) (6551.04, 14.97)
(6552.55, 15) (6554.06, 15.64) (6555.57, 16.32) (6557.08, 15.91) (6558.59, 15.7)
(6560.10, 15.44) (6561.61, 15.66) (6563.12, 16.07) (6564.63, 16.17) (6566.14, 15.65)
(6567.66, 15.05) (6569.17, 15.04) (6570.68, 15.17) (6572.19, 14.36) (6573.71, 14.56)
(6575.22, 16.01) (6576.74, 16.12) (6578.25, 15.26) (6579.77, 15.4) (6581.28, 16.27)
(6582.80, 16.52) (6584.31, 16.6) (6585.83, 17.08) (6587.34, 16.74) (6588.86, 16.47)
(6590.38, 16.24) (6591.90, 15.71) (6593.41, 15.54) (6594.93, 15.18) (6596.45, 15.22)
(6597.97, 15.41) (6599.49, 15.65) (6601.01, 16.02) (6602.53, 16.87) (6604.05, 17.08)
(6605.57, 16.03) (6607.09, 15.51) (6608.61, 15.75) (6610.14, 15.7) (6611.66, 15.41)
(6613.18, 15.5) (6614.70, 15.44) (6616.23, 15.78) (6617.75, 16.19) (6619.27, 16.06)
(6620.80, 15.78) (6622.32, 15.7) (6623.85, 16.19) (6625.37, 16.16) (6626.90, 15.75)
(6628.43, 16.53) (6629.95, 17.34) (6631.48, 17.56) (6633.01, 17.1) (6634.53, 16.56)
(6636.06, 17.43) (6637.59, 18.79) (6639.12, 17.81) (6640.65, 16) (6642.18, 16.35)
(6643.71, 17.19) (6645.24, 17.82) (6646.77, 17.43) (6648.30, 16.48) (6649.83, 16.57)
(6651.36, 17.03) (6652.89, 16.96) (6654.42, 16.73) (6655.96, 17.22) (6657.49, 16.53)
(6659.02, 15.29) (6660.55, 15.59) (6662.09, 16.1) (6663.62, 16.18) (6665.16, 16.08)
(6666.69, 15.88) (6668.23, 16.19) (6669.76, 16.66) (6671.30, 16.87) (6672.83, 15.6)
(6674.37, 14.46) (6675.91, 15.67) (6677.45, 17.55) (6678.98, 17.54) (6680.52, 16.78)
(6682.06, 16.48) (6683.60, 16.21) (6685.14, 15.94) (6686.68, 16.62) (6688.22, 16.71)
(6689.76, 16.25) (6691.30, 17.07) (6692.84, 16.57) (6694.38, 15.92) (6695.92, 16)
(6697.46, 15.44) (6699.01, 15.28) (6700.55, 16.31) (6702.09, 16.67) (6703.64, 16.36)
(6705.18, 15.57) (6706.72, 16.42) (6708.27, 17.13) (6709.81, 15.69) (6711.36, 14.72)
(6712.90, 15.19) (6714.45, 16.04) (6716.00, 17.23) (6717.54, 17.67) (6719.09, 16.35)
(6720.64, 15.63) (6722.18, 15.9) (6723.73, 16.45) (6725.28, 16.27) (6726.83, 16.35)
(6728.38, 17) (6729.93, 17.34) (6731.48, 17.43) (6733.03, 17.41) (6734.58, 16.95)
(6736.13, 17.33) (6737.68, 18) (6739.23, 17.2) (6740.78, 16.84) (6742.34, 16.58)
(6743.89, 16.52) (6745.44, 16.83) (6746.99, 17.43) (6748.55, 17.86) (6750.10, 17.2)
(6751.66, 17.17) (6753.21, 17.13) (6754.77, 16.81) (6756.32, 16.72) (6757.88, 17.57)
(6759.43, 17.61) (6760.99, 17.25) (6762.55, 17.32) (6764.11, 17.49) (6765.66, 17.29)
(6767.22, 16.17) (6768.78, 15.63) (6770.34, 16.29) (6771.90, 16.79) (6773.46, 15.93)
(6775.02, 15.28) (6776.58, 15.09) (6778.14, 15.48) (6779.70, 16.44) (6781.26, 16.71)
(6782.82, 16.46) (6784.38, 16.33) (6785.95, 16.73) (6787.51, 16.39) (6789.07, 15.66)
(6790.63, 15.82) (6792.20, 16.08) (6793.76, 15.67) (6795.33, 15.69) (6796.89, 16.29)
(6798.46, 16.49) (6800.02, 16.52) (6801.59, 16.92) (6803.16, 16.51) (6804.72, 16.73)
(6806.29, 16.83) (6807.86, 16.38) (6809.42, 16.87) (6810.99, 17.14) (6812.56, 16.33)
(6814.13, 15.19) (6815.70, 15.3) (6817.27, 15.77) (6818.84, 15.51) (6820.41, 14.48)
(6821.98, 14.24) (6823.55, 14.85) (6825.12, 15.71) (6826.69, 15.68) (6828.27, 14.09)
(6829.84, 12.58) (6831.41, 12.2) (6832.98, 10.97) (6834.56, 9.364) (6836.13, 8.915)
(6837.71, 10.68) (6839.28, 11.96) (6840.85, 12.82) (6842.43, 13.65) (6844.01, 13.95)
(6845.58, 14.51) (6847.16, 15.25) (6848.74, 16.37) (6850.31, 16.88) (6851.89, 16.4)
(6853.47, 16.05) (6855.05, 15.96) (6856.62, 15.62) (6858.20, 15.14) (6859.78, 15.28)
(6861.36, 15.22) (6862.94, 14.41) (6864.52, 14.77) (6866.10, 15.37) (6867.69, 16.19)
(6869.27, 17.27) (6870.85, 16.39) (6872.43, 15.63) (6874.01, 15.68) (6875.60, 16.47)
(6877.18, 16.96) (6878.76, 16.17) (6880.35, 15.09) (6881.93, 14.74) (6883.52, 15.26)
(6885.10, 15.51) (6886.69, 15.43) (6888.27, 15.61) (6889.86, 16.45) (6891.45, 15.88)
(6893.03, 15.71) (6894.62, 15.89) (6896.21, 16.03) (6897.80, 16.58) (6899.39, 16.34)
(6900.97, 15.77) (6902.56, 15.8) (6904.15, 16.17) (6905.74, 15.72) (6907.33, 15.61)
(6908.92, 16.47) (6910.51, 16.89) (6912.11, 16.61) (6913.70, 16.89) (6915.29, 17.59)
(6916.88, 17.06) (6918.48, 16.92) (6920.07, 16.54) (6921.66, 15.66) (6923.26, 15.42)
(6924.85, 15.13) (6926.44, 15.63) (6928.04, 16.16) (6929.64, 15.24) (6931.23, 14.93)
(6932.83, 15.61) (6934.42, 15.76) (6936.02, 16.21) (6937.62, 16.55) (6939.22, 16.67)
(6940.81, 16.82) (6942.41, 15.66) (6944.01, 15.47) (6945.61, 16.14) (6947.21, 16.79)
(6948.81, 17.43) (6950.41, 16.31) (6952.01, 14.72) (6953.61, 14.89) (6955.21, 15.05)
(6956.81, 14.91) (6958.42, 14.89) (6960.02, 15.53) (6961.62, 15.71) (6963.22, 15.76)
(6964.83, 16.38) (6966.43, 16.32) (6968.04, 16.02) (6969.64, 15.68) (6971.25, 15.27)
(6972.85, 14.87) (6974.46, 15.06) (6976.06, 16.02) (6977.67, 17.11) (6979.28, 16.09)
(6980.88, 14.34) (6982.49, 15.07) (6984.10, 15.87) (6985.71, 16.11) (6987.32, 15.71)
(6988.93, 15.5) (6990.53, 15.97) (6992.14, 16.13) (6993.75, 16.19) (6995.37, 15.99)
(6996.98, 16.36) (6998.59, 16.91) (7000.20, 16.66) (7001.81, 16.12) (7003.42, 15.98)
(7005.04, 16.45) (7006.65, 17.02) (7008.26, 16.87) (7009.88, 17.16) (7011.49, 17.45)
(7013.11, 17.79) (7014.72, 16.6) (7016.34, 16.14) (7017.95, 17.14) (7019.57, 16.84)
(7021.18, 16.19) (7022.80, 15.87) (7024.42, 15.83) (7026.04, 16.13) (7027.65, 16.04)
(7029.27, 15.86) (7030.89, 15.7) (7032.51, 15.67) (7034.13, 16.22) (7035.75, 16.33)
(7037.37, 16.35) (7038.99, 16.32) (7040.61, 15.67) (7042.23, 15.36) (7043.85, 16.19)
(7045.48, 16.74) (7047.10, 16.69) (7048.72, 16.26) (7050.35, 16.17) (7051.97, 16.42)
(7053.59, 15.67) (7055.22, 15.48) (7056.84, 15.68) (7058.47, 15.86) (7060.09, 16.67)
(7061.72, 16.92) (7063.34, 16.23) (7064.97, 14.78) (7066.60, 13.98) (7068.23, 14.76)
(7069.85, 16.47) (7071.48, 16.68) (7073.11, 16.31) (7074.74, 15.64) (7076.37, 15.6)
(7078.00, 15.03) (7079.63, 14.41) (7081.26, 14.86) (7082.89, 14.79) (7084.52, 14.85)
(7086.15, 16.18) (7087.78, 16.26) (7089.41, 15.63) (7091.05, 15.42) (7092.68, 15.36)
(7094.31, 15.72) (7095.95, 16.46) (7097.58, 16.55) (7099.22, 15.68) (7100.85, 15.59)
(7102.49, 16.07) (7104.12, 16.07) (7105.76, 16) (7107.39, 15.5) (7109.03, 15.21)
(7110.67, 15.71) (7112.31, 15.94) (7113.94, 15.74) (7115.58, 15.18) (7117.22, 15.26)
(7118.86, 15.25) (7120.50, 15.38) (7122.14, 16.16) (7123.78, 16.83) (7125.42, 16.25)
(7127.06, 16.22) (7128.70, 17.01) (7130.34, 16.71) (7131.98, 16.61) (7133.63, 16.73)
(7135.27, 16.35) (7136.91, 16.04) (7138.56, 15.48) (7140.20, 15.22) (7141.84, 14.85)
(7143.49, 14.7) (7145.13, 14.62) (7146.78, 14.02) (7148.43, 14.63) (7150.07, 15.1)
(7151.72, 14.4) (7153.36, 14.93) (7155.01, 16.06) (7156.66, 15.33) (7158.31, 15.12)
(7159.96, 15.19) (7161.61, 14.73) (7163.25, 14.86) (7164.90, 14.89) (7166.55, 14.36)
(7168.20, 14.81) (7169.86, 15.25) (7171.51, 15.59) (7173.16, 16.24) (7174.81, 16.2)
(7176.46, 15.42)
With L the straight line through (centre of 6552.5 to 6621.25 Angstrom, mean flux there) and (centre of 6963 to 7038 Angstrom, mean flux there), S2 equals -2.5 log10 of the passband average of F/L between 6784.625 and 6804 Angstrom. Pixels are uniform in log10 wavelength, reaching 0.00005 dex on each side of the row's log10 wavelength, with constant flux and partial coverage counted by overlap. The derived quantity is -0.02 mag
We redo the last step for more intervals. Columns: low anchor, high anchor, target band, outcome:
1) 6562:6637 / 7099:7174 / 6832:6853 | 0.19 mag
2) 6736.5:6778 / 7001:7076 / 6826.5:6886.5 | 0.14 mag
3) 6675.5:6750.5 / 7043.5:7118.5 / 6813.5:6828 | 0.08 mag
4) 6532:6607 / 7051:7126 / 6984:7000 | -0.03 mag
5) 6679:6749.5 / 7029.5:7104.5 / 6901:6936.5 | 0.00 mag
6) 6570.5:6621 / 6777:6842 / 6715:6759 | -0.11 mag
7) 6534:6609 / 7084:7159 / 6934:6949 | -0.04 mag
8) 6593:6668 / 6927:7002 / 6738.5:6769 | -0.06 mag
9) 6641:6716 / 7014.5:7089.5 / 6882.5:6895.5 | 0.03 mag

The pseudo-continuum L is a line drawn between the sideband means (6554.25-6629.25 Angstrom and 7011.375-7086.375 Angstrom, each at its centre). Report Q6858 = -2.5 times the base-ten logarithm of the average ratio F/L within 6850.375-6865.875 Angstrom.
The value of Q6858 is 0.03 mag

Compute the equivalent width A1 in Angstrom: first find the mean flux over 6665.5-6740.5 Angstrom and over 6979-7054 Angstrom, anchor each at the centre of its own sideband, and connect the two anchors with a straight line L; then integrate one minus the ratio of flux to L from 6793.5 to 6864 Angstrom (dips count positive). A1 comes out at 6.37 Angstrom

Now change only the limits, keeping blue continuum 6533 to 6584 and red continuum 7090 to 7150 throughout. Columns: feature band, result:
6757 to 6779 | -1.3 Angstrom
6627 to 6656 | -2.9 Angstrom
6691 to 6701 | -0.3 Angstrom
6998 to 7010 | -0.7 Angstrom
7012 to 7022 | -0.7 Angstrom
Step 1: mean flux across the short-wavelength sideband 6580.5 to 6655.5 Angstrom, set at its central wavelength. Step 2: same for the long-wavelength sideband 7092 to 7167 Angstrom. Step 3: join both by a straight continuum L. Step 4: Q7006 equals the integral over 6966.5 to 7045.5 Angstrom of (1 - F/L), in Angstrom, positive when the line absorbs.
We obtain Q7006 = -1.84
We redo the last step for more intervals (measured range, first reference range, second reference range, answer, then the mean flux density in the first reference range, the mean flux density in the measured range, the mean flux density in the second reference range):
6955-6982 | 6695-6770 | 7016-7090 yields 0.8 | 16.7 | 15.6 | 15.9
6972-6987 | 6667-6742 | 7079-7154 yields 0.3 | 16.4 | 15.6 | 15.6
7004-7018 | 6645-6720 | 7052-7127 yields -1.0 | 16.3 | 16.9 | 15.7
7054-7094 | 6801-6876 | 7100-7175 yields -0.5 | 14.9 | 15.6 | 15.5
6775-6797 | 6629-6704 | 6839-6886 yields -0.2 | 16.6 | 16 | 15.4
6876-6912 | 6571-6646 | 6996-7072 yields 0.6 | 16.2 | 15.9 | 16.2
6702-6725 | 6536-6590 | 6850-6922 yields -0.6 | 15.6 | 16.2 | 16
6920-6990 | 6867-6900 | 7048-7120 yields 0.5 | 16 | 15.7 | 15.7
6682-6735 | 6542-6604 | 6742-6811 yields -0.3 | 15.7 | 16.4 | 16.6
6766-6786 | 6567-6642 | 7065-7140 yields -0.2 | 16.1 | 16.1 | 15.8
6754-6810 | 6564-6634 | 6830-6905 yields -4.3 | 15.9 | 16.5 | 15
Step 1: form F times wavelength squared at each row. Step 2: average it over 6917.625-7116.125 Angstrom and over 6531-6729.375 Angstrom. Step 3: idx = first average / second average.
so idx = 1.11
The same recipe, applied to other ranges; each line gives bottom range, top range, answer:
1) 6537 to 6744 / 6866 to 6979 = 1.07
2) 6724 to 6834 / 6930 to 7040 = 1.05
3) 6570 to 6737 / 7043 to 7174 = 1.09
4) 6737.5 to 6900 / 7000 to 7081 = 1.09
